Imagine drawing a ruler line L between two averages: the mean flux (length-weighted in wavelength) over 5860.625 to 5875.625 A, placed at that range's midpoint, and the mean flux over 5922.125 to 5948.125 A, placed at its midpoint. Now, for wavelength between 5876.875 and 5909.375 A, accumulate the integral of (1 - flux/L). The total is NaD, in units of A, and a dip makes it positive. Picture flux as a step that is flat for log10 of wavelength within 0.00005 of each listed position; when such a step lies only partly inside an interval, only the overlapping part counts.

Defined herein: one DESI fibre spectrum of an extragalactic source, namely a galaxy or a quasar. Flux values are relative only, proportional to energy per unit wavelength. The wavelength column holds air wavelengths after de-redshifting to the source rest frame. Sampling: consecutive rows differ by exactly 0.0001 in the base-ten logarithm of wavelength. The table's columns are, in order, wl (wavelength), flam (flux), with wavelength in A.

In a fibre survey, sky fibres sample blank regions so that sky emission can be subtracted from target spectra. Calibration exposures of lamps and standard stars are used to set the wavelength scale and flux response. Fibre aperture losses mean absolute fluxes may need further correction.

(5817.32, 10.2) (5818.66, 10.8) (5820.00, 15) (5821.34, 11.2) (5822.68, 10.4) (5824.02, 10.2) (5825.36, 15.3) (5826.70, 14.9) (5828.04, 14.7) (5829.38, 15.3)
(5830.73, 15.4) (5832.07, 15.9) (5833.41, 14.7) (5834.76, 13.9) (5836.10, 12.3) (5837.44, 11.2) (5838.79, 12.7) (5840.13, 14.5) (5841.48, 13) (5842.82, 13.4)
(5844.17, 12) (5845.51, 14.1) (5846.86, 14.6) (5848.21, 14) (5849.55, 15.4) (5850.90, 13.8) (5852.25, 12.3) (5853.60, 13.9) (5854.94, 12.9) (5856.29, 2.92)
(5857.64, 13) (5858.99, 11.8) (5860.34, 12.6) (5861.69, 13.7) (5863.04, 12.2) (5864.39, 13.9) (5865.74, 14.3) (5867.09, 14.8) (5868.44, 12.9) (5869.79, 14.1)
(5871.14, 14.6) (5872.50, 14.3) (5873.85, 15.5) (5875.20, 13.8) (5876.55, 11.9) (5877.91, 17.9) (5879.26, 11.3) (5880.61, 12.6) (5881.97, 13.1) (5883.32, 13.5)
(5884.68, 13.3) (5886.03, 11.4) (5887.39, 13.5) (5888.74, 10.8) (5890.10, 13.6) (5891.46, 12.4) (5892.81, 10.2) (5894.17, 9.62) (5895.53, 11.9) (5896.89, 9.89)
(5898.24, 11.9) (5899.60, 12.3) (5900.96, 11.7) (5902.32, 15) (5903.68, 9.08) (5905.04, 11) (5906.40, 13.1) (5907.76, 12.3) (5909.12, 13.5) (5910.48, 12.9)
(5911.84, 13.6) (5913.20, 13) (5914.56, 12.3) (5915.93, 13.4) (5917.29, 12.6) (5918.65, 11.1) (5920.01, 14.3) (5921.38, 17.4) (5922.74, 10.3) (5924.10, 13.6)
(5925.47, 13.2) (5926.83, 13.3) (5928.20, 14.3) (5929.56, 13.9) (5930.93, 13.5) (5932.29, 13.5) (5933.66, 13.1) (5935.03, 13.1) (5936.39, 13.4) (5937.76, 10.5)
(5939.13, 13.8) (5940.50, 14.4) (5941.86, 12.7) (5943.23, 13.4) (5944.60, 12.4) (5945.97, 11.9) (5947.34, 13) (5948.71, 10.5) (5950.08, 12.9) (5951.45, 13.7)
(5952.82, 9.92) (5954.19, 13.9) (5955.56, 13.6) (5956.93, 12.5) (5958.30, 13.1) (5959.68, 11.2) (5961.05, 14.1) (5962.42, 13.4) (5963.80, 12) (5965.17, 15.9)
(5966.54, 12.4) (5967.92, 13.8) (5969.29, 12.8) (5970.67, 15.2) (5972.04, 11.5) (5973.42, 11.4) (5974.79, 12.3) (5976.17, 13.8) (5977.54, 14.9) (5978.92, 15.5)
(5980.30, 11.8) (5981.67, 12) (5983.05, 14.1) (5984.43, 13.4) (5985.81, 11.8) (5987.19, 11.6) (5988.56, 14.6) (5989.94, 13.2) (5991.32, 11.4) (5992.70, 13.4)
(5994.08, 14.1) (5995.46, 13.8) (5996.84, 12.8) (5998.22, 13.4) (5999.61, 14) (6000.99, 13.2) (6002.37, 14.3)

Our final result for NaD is 3.2 A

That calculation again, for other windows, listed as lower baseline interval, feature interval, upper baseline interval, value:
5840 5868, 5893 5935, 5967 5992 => 1.1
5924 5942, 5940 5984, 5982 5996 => 0.7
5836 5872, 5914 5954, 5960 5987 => 0.6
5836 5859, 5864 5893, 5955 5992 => -1.4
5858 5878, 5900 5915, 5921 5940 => 1.1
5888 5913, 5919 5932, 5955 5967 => -1.3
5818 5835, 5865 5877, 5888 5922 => -1.1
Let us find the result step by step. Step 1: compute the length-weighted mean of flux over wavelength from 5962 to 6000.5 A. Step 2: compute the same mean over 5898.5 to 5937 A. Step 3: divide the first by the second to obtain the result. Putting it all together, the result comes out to 1.0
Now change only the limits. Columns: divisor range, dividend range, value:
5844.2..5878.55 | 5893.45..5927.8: 0.93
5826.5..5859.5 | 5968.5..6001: 0.99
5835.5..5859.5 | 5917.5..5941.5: 1.05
